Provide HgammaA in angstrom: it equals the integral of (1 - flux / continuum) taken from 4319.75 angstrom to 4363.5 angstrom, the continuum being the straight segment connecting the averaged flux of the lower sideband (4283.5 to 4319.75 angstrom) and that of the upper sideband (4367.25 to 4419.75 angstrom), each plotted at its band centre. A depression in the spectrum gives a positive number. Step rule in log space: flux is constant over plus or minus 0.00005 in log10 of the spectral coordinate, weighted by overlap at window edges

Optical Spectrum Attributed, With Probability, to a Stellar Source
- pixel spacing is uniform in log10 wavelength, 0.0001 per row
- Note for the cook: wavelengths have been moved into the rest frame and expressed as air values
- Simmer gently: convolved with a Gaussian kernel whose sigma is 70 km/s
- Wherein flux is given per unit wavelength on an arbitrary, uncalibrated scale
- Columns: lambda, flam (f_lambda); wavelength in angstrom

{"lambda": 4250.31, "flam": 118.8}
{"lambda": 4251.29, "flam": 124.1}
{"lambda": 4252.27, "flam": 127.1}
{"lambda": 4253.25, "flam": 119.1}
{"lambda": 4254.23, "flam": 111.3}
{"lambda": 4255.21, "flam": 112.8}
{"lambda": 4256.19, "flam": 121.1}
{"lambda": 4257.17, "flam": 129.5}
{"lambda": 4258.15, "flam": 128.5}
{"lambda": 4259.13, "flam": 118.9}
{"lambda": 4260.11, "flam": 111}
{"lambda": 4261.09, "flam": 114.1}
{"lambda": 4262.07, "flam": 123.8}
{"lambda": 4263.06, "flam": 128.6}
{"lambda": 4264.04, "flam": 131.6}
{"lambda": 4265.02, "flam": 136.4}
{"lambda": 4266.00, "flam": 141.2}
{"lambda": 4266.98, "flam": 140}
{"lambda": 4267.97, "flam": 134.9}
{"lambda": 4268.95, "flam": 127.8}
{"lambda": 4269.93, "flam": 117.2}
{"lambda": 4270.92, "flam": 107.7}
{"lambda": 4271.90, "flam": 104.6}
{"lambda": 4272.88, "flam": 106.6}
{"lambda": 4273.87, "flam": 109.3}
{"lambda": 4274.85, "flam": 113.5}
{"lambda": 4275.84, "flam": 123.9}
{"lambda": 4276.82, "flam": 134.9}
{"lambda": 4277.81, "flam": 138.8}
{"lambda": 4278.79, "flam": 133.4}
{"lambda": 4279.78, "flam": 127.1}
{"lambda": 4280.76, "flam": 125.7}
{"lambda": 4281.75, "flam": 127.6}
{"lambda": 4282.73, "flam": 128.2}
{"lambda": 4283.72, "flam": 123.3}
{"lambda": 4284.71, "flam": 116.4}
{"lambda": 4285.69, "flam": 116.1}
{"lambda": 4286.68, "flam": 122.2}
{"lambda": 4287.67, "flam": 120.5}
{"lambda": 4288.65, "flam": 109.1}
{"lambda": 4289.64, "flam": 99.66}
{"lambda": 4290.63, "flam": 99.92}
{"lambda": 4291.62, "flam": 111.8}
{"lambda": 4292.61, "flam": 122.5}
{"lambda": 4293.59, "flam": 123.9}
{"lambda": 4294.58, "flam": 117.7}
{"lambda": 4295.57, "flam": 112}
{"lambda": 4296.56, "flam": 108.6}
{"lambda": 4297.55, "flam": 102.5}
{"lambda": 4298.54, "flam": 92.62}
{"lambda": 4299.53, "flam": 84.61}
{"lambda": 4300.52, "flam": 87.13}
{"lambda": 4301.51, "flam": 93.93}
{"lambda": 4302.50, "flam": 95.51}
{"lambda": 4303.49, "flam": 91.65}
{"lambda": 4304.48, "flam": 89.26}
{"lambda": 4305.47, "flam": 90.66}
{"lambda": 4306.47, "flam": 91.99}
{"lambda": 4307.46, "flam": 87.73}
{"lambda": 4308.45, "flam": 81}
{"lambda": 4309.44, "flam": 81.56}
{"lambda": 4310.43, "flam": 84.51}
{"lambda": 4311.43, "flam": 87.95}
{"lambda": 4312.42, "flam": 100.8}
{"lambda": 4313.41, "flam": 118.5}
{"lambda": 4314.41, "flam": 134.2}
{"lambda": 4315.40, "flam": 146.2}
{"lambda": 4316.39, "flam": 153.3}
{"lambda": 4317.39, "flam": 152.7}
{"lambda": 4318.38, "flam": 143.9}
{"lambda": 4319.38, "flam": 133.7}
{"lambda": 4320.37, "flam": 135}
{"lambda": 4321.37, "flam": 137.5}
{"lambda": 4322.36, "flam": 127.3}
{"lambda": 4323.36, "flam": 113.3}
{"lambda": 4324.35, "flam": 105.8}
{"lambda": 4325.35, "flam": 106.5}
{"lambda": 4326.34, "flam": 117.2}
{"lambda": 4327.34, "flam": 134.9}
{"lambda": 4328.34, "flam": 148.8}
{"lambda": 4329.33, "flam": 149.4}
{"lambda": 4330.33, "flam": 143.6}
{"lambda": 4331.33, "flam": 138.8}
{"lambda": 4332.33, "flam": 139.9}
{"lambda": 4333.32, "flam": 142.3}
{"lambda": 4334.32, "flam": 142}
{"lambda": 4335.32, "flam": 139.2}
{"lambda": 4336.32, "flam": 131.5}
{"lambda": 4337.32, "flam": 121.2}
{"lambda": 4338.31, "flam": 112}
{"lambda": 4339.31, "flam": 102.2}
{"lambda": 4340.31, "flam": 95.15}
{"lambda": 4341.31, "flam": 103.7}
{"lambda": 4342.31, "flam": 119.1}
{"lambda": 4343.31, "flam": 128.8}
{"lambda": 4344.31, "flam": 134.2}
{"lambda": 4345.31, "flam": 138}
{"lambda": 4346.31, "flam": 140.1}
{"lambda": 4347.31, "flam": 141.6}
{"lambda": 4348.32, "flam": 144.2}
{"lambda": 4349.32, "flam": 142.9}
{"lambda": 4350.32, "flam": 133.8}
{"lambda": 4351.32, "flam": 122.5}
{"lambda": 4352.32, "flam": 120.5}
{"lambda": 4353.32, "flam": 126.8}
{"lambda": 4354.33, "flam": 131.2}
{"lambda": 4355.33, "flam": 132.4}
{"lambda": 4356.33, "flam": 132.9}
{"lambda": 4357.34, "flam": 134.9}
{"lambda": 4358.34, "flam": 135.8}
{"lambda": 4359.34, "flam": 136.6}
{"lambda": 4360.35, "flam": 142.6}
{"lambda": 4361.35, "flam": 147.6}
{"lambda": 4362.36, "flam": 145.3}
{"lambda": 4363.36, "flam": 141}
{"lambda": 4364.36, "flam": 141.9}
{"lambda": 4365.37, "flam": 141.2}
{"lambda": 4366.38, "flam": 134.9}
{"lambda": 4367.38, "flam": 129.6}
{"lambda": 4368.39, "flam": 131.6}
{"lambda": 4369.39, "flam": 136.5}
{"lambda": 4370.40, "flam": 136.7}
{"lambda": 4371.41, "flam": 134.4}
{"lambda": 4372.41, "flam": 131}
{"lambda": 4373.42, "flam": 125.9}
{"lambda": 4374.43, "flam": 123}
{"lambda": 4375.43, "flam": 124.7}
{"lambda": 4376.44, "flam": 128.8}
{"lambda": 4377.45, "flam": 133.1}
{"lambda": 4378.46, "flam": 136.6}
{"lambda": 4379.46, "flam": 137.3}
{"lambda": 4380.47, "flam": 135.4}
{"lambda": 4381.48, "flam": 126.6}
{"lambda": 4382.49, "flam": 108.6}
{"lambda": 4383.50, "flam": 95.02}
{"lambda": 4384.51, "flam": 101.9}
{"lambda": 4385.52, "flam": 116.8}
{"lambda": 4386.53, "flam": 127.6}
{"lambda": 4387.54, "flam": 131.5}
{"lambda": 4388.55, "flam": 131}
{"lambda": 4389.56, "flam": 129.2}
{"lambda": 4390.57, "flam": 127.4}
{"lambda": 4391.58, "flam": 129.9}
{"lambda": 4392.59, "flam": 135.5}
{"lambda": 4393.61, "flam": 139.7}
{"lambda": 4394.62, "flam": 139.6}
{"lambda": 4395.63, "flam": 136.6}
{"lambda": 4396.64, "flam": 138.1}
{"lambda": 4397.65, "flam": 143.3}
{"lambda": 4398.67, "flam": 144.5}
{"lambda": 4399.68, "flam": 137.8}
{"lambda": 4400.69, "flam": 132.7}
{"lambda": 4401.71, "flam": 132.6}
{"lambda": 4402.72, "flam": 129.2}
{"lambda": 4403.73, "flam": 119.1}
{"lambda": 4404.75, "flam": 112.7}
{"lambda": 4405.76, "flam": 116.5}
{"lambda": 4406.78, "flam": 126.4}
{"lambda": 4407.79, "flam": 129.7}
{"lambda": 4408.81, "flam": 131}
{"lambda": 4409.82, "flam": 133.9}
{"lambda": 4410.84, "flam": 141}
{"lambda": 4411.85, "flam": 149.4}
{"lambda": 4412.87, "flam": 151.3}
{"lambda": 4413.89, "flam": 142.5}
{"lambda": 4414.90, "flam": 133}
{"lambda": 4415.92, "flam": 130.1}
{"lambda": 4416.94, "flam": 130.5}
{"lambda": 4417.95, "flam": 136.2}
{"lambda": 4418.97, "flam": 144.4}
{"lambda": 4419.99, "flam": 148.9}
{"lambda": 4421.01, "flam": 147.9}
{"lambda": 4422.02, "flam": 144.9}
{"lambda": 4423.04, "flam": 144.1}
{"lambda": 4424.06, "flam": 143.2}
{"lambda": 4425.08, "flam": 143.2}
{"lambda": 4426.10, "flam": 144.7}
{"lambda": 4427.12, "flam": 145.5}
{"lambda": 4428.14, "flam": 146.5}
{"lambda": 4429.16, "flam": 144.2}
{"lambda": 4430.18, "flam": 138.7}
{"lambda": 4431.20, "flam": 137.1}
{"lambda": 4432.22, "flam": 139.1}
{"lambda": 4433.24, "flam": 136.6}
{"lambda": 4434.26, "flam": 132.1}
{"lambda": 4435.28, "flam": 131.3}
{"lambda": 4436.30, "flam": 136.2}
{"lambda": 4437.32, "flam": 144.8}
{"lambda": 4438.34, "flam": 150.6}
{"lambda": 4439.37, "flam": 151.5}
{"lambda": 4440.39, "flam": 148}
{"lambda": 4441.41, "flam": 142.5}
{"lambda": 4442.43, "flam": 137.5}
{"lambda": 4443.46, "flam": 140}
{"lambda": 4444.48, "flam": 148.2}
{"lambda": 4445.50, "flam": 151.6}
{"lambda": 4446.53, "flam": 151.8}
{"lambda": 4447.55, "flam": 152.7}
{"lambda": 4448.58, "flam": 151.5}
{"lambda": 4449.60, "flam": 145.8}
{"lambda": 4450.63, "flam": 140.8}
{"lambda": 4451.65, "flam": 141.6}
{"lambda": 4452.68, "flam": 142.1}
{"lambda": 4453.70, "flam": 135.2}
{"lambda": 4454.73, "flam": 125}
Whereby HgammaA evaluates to -4.6 angstrom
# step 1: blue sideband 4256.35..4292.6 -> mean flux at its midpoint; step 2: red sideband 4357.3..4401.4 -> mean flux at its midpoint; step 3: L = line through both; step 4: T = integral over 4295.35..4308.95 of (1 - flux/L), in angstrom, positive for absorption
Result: 3.4 angstrom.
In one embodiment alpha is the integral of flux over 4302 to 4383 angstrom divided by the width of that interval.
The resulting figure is 126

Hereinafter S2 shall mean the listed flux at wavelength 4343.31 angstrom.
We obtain 128.8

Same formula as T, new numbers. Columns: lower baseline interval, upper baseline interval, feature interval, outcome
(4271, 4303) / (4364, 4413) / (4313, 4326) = -1.4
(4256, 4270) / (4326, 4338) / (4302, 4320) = 3.4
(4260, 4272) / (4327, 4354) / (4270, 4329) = 6.3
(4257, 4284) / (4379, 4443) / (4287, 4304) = 2.9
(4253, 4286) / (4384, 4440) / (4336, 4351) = 0.5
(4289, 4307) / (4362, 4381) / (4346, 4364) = -1.4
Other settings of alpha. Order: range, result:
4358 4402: 132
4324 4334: 133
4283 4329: 112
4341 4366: 135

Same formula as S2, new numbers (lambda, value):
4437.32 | 144.8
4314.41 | 134.2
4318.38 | 143.9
